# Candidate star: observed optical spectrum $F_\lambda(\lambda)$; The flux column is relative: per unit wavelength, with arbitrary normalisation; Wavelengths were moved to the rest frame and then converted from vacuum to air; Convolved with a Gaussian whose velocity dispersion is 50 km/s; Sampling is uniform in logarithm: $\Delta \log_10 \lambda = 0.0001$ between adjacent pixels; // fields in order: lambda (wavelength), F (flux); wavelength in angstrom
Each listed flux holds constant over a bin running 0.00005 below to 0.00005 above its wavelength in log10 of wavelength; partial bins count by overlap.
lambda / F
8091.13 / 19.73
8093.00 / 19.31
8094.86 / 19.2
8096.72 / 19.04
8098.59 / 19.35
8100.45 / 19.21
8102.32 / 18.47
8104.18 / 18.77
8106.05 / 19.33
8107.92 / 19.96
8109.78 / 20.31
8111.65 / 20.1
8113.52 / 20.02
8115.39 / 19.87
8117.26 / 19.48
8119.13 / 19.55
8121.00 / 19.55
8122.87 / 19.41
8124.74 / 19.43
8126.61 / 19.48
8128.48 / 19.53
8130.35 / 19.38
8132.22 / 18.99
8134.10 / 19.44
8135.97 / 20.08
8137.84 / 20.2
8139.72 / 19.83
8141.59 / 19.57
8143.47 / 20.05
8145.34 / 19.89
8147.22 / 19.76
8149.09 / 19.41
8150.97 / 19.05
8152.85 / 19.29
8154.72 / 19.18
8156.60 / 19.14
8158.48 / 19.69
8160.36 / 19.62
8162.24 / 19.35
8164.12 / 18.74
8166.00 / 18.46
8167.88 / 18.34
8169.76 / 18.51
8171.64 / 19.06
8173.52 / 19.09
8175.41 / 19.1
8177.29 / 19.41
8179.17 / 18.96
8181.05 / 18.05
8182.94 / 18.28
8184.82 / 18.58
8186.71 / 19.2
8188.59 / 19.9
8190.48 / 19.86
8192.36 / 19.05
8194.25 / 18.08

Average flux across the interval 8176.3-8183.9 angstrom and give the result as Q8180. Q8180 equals 18.7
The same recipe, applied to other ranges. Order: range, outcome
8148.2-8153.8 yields 19.3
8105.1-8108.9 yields 19.7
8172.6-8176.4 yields 19.1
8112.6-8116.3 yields 19.9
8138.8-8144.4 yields 19.8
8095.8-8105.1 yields 19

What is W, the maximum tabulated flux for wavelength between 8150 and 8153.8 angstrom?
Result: 19.29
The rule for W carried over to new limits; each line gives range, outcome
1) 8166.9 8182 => 19.41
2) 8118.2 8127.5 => 19.55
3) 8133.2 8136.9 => 20.08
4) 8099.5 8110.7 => 20.31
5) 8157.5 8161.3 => 19.69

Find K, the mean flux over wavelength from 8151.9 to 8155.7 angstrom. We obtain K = 19.2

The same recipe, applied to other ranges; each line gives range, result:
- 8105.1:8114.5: 19.9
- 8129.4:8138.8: 19.6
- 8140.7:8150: 19.7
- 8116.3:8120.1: 19.5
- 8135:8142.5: 19.9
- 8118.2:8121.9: 19.5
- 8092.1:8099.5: 19.2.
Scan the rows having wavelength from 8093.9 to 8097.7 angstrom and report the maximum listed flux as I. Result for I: 19.2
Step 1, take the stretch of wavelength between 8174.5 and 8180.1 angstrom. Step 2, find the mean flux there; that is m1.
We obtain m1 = 19.2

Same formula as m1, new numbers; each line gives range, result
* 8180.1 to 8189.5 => 18.8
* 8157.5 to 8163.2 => 19.5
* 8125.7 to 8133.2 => 19.3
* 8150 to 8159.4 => 19.3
